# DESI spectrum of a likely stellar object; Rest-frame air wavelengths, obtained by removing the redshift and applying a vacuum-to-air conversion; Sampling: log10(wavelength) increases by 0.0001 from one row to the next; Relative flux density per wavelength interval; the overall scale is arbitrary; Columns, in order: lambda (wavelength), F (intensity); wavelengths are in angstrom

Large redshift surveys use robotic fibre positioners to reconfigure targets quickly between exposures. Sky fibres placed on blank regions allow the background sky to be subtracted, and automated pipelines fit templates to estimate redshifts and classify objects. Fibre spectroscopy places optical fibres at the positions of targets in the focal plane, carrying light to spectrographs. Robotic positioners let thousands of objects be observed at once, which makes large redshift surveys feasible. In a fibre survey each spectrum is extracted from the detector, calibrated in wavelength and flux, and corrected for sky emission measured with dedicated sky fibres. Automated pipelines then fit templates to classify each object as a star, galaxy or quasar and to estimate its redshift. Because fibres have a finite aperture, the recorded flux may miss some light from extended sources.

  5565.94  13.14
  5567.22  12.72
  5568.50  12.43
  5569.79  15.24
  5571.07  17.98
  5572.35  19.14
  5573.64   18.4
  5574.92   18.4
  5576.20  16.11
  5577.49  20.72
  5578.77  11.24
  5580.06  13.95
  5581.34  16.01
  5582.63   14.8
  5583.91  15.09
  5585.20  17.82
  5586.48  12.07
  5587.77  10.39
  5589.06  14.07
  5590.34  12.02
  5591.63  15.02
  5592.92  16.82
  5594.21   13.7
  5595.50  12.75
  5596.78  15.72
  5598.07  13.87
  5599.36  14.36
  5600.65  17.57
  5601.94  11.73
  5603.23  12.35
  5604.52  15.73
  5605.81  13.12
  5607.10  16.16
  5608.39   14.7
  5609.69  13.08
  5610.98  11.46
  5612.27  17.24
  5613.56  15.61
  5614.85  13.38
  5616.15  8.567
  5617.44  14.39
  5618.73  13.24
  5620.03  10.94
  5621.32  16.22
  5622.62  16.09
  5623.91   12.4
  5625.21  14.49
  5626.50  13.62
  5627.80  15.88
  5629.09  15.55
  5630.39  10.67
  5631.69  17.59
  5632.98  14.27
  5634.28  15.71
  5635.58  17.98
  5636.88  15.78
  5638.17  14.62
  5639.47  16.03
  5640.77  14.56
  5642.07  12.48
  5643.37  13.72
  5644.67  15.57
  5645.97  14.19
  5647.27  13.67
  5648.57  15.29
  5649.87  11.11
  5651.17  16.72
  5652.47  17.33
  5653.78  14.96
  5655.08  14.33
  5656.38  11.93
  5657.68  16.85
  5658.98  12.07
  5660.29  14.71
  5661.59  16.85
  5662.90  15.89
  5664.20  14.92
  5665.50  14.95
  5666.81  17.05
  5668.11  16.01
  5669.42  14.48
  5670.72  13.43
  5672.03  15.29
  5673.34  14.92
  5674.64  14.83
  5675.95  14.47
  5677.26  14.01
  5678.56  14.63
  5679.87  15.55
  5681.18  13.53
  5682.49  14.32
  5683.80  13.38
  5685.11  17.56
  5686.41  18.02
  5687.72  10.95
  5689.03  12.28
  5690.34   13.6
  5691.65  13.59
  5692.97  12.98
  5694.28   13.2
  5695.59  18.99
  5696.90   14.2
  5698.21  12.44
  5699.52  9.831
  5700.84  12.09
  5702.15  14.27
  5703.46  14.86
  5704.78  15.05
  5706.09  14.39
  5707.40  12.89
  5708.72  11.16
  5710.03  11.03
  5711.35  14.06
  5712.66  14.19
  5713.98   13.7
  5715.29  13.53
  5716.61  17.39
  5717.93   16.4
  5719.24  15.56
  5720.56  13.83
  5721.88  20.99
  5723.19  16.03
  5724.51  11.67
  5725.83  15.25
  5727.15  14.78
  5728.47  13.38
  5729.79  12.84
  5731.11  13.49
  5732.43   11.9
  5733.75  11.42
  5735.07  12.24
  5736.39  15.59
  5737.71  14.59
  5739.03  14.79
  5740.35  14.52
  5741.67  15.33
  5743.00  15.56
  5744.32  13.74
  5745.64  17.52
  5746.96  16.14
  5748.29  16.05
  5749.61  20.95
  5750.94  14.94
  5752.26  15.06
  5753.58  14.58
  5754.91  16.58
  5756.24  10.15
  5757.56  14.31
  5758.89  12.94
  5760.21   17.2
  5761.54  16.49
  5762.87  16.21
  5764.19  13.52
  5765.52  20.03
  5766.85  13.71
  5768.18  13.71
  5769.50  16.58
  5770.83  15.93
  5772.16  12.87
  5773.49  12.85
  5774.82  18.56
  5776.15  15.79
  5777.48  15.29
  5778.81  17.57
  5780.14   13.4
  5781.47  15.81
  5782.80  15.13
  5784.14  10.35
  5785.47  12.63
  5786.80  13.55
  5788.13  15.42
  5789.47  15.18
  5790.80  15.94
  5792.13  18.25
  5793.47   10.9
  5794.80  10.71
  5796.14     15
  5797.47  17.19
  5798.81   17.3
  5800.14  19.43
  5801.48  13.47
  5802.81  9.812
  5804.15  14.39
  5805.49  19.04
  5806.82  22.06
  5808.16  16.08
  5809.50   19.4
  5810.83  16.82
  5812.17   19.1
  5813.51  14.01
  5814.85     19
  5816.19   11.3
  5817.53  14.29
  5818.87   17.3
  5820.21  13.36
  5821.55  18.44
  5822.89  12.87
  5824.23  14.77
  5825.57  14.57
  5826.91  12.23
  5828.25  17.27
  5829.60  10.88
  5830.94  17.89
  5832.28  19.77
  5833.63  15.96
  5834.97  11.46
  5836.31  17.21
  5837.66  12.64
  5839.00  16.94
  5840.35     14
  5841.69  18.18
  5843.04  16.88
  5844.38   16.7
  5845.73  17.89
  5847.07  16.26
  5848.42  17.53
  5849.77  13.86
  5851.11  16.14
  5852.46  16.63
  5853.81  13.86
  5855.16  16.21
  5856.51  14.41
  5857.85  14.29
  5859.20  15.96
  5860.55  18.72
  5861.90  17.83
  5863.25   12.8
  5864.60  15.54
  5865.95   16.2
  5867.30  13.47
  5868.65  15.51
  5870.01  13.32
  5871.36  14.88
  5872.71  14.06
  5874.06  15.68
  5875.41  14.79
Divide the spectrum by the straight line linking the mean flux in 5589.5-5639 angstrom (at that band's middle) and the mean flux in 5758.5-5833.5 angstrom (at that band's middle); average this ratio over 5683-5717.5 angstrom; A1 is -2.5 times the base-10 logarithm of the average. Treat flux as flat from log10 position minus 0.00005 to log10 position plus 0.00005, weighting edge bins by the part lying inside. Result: 0.08 mag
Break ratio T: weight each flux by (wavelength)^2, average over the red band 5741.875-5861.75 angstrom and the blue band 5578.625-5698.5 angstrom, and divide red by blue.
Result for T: 1.1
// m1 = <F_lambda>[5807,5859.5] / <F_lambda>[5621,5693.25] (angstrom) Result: 1.07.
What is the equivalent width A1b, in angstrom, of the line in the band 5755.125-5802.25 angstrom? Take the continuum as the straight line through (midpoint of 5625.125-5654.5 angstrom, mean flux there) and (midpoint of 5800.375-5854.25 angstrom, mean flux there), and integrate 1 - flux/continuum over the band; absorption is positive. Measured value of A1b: 1.8 angstrom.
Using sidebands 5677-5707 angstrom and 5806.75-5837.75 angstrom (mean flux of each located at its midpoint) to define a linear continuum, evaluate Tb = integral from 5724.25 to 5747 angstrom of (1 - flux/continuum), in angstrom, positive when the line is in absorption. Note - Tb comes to 0.7 angstrom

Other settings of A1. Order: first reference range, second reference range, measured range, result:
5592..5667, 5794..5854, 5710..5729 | 0.01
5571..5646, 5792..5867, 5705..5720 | 0.08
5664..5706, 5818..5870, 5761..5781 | -0.04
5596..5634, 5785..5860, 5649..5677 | -0.03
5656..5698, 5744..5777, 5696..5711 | 0.15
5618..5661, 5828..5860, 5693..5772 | 0.04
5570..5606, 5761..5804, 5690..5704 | 0.10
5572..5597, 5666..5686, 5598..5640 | 0.05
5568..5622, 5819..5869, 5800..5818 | -0.05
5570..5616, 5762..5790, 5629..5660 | 0.01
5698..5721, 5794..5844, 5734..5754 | -0.07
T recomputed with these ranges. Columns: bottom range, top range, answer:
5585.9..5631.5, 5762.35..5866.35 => 1.20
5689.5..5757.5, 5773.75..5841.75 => 1.10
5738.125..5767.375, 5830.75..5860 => 1.06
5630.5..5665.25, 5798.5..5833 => 1.13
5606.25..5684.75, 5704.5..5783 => 1.06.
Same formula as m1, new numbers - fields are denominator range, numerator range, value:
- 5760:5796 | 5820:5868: 1.04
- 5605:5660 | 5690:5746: 0.98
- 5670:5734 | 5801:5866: 1.11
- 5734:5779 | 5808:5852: 1.03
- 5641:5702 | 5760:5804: 1.04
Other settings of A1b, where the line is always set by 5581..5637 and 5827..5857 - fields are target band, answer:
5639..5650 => 0.3 angstrom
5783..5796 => 1.4 angstrom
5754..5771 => 0.1 angstrom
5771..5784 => 0.2 angstrom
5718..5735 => 0.9 angstrom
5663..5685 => -0.2 angstrom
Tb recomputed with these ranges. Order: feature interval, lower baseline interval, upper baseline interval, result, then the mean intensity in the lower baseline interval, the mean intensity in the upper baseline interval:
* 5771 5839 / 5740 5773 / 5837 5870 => 1.0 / 15.4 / 15.7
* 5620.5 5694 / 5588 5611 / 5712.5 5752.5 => -1.1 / 14.1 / 15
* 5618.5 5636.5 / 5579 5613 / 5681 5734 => -0.6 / 14.3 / 14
